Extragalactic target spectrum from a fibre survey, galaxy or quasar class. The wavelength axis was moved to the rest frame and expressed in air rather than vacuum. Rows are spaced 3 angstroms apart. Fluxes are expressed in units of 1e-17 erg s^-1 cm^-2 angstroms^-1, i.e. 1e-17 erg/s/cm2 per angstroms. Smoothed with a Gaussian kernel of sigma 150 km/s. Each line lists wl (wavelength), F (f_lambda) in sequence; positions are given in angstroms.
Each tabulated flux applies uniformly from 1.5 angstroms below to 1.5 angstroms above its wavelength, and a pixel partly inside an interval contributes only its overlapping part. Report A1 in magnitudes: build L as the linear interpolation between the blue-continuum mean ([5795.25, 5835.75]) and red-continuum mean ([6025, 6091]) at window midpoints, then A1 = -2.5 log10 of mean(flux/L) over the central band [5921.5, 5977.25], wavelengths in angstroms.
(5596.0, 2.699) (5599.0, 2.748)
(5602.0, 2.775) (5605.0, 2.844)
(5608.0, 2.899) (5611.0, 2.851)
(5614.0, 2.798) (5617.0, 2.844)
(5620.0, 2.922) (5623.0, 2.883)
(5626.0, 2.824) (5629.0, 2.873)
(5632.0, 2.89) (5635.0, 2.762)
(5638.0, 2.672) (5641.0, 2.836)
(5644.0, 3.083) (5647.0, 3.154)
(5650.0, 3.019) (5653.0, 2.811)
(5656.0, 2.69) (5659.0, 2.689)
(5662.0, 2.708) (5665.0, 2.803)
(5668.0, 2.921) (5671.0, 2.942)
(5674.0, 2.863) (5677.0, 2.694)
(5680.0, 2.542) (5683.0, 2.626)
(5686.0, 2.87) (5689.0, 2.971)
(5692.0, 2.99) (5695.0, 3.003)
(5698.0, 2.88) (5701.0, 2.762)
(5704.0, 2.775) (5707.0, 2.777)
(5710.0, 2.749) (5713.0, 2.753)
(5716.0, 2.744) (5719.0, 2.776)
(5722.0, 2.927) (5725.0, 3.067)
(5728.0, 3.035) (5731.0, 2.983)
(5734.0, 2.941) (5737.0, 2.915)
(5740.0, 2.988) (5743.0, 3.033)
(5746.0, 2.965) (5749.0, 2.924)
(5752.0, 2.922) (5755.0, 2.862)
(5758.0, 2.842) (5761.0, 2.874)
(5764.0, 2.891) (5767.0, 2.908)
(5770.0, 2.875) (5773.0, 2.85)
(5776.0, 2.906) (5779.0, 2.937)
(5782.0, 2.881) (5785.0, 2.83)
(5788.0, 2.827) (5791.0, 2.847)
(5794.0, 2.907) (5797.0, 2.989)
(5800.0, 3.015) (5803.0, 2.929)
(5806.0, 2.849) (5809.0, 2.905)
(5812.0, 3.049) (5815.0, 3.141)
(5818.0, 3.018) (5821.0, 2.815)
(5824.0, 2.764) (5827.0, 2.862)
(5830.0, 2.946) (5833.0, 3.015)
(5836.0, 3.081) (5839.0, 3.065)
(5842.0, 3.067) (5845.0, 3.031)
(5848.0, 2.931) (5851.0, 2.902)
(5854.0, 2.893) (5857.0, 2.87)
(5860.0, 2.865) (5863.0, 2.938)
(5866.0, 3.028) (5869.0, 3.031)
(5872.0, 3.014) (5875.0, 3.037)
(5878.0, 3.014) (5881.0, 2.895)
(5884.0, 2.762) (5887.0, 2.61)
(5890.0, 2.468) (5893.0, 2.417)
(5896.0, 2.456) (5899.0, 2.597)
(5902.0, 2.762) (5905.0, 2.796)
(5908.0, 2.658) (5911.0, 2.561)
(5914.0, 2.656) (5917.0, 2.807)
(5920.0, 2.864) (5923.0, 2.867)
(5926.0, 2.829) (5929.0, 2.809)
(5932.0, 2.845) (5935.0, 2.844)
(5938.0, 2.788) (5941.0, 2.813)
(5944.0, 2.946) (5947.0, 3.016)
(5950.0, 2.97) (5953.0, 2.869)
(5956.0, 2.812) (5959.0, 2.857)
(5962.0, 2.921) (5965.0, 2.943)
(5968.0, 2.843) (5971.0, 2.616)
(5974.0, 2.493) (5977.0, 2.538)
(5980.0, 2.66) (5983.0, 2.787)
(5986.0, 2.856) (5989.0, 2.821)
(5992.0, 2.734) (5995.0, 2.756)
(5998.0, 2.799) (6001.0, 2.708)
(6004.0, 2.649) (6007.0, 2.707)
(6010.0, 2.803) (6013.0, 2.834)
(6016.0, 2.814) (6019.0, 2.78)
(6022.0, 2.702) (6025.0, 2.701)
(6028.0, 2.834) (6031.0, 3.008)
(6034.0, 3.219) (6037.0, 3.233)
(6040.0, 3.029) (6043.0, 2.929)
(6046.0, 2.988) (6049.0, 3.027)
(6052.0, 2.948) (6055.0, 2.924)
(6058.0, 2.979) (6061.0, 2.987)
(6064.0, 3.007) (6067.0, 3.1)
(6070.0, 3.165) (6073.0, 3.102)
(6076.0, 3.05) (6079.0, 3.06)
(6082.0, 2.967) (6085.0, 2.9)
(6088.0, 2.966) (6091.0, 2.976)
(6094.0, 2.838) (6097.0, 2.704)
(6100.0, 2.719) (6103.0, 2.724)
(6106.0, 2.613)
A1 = 0.06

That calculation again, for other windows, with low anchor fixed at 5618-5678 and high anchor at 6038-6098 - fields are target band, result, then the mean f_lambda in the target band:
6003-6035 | 0.06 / 2.82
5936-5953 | 0.02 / 2.9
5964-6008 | 0.09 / 2.73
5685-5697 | -0.03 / 2.96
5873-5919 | 0.09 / 2.7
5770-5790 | 0.01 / 2.87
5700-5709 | 0.04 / 2.77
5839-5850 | -0.04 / 3.01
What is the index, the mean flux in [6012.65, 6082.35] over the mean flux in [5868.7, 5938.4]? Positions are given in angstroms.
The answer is 1.08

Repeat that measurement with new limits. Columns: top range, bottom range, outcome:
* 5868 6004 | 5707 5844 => 0.95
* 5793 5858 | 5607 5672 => 1.04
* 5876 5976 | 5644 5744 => 0.97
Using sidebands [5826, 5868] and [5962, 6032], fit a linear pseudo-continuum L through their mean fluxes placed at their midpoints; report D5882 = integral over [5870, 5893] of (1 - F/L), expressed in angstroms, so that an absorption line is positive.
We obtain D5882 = 0.89 angstroms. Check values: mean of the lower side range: 2.97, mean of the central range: 2.81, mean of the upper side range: 2.76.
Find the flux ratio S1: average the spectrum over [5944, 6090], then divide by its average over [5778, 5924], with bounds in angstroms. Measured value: 1.01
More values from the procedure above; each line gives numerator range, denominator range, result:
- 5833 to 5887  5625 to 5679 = 1.04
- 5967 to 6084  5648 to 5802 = 1.00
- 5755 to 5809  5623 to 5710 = 1.02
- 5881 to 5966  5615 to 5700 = 0.97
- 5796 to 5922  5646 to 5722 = 1.02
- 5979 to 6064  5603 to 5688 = 1.01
